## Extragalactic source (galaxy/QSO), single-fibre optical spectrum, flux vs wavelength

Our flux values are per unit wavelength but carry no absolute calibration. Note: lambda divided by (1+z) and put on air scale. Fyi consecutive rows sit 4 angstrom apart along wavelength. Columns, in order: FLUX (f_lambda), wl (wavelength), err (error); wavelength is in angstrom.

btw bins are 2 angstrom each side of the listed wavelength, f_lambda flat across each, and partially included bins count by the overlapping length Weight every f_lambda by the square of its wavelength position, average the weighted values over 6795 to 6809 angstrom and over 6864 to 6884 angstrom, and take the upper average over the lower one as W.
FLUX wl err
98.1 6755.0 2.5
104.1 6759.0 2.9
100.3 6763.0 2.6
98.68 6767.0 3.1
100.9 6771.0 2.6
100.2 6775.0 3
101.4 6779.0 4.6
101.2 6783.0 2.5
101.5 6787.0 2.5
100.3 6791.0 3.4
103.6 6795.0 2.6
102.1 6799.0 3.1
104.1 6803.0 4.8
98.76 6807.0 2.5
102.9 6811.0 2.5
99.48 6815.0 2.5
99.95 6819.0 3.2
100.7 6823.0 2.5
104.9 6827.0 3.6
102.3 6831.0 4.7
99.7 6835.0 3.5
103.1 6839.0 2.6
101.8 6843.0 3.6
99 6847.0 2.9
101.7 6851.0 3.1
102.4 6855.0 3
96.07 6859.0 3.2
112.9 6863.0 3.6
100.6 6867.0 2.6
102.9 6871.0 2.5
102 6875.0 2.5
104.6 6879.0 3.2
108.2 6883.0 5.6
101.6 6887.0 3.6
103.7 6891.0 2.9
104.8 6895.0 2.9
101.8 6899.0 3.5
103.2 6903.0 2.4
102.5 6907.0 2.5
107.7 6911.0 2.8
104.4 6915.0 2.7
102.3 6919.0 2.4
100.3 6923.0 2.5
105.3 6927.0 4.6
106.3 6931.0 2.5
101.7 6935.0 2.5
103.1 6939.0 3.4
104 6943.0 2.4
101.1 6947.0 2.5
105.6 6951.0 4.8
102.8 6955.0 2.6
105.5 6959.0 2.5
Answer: 1.04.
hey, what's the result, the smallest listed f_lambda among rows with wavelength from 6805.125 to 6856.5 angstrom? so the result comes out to 98.76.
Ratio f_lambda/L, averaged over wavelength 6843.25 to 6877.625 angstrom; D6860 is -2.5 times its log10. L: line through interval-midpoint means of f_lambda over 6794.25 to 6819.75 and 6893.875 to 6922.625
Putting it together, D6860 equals 0.00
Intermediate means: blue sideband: 102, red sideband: 104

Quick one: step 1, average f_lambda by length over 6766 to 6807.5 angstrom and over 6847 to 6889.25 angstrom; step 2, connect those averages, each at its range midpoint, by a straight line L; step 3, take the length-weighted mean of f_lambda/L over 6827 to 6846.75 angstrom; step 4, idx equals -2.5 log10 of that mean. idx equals 0.01 mag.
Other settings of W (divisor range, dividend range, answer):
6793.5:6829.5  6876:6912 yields 1.05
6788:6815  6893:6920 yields 1.05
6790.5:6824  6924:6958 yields 1.06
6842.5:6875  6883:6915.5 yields 1.03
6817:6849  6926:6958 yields 1.06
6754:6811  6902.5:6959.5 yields 1.07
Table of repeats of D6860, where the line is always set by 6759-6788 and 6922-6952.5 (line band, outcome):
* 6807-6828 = 0.00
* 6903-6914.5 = -0.02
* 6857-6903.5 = -0.01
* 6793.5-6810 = -0.01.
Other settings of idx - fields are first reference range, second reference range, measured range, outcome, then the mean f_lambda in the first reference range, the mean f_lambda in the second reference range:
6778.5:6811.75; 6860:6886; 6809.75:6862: 0.02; 102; 105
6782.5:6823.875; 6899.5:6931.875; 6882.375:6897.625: -0.01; 101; 104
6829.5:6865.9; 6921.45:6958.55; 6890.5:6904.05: -0.01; 102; 103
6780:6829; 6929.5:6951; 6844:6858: 0.02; 102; 103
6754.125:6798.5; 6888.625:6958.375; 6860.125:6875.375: -0.02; 101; 104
